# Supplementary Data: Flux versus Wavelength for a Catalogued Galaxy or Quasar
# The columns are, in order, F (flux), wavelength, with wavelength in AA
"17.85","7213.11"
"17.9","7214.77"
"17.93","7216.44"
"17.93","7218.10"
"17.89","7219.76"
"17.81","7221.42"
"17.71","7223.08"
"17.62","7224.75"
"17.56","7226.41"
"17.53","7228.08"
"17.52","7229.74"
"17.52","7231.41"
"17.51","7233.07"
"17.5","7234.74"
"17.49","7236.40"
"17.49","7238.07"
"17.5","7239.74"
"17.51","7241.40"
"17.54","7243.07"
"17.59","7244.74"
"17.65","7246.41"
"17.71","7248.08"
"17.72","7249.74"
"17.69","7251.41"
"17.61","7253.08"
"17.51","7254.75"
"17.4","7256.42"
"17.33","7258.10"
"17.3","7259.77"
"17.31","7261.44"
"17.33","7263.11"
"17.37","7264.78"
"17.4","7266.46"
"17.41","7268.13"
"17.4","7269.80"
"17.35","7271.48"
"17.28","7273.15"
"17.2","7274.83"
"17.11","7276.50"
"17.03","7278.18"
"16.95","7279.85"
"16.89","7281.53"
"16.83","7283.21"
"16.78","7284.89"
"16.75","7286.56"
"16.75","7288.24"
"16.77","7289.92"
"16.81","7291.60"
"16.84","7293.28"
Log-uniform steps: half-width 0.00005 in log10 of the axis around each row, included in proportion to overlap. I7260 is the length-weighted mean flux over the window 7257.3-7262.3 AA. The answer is 17.3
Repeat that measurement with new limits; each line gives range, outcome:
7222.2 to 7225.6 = 17.7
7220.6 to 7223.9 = 17.8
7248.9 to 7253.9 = 17.7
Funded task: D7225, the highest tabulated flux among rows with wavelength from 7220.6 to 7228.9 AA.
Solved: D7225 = 17.81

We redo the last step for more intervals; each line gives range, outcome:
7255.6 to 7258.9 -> 17.4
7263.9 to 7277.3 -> 17.41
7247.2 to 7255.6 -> 17.72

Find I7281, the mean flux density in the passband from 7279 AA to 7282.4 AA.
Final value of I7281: 16.9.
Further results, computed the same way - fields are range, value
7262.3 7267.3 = 17.4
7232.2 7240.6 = 17.5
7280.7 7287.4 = 16.8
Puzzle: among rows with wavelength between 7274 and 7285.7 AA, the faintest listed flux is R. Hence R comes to 16.78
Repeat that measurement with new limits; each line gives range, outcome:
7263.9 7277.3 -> 17.11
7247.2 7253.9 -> 17.61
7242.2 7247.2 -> 17.54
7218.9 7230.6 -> 17.52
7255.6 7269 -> 17.3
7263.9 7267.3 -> 17.37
